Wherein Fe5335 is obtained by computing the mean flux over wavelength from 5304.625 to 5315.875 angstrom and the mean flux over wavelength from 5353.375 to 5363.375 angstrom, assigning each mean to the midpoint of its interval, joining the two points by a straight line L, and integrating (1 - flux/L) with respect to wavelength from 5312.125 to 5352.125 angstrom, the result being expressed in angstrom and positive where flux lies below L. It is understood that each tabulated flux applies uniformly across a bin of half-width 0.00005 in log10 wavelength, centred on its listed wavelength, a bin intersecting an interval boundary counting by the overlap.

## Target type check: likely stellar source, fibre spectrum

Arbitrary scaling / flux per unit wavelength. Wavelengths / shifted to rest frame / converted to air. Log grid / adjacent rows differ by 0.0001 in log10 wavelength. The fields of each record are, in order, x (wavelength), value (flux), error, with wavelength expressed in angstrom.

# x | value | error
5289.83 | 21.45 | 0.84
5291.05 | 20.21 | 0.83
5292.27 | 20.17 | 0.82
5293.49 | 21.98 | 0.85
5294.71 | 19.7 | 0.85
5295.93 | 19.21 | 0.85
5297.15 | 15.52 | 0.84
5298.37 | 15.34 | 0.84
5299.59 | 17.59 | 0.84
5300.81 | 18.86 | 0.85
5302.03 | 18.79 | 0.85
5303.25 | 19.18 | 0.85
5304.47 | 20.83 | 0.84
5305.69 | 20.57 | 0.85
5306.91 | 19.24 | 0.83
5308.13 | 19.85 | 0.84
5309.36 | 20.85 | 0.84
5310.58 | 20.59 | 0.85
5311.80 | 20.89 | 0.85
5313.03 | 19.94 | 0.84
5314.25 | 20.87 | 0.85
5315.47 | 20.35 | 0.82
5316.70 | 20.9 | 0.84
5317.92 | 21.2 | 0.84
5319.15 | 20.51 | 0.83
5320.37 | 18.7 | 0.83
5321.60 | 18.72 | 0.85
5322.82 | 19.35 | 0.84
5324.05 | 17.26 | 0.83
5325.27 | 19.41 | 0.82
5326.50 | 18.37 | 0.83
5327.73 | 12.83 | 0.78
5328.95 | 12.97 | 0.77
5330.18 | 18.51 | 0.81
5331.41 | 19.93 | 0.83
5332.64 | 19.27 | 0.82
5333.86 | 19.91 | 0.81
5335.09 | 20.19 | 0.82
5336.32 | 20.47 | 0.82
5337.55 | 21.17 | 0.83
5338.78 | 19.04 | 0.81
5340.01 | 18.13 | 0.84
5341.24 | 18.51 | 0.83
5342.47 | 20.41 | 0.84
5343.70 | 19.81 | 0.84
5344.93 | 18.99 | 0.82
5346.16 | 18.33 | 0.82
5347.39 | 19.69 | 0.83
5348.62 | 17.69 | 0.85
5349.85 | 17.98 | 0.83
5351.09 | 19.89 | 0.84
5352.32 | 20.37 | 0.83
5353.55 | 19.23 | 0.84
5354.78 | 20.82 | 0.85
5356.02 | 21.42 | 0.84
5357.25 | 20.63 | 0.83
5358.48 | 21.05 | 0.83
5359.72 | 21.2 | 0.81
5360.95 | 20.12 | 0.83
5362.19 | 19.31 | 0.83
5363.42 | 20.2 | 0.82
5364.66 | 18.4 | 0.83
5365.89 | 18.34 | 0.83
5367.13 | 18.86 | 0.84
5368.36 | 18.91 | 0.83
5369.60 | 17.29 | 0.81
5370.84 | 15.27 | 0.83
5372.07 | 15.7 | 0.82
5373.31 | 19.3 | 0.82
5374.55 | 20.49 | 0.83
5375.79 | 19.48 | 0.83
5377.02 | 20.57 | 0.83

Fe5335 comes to 2.7 angstrom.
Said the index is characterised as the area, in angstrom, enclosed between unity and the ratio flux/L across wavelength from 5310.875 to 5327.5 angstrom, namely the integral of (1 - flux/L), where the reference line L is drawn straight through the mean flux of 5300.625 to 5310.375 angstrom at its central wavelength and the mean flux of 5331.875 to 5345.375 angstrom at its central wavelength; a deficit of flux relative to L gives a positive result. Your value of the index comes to 0.2 angstrom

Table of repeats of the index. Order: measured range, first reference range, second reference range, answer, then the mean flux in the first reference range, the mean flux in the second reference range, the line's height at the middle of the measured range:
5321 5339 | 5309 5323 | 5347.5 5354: 1.2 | 20.3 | 19.1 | 19.8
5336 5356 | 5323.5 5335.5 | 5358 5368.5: -0.8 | 17.8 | 19.6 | 18.7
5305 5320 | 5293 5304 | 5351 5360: -1.2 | 18.5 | 20.6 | 19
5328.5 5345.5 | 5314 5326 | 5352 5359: 0.8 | 19.7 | 20.6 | 20.1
